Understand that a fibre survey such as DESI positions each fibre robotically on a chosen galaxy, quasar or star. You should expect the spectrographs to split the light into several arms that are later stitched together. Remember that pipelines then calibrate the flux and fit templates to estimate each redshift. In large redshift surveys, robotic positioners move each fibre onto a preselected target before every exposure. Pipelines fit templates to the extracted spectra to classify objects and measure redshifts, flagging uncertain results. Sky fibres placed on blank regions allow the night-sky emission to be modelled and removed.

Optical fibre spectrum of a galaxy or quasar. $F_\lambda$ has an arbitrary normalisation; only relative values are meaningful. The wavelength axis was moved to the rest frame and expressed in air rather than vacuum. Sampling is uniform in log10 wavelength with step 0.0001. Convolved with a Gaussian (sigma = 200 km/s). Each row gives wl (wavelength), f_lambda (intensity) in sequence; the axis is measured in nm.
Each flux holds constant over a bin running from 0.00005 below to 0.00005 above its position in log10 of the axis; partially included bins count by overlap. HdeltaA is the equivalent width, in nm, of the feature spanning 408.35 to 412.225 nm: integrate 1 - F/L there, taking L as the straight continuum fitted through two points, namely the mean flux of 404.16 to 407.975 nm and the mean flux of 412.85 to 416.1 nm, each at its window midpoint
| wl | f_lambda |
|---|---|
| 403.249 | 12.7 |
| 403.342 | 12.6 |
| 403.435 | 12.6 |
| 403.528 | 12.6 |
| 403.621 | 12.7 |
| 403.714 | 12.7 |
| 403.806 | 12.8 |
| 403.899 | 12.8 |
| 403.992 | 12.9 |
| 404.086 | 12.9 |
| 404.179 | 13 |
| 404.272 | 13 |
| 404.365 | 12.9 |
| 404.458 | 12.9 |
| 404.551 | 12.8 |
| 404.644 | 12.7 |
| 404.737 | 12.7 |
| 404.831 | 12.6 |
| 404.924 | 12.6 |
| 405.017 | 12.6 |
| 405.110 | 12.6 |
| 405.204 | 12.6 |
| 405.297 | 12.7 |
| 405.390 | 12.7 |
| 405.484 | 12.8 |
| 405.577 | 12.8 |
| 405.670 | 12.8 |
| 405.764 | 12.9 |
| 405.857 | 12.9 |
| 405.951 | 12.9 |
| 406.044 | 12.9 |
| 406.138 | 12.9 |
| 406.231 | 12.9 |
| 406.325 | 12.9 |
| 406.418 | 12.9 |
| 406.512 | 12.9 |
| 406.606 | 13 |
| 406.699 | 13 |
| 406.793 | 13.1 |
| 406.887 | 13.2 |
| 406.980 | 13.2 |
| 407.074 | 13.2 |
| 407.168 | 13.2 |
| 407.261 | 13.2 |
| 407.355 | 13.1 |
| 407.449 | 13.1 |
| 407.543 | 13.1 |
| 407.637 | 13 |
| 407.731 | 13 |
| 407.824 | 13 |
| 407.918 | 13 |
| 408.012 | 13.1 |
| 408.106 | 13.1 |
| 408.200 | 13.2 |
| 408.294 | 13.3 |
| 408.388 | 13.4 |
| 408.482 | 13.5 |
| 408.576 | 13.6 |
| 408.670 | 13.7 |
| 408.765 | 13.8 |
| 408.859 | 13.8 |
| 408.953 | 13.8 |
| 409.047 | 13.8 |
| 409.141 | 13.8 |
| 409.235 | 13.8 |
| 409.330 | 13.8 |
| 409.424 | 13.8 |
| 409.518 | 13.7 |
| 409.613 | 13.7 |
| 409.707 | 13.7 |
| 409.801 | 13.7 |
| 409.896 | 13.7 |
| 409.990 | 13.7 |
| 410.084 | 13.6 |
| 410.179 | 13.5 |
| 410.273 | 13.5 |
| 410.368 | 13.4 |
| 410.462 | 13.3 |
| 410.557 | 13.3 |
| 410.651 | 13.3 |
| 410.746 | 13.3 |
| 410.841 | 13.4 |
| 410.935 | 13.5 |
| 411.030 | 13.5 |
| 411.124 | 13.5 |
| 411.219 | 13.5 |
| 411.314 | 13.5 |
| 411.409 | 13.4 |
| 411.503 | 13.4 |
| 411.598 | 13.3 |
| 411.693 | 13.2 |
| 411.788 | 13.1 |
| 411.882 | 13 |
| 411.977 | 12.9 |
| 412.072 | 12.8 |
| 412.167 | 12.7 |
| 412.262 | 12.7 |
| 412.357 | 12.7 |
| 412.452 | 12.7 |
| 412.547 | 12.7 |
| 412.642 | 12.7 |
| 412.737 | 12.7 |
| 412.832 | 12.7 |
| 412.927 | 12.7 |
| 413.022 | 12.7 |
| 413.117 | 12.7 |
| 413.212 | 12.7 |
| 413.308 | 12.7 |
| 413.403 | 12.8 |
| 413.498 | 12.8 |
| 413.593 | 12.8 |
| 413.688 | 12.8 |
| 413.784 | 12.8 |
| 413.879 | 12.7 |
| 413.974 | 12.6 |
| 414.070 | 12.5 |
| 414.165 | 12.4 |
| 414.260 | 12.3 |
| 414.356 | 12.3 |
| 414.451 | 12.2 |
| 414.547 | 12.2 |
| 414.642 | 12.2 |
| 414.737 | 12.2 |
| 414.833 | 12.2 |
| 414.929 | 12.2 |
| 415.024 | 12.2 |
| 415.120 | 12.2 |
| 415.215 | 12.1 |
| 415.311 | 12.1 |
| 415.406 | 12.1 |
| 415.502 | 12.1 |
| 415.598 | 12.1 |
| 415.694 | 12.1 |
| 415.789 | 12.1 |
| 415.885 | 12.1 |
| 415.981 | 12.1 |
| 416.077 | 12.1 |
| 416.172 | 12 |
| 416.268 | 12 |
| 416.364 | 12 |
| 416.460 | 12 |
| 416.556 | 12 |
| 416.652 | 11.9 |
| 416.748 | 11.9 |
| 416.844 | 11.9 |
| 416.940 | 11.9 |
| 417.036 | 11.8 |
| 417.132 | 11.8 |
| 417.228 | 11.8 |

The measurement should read -0.25 nm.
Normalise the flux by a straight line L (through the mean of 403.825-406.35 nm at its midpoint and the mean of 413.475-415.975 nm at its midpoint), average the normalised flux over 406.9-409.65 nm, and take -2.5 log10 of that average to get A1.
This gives -0.06 mag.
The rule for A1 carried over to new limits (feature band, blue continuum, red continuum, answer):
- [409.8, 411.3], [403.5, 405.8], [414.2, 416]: -0.09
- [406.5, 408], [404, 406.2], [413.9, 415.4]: -0.03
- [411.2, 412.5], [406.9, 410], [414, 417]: -0.02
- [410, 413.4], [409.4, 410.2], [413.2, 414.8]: 0.00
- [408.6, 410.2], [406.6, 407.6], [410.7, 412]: -0.04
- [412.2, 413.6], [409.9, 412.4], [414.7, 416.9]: 0.01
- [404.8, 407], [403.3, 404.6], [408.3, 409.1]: 0.03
